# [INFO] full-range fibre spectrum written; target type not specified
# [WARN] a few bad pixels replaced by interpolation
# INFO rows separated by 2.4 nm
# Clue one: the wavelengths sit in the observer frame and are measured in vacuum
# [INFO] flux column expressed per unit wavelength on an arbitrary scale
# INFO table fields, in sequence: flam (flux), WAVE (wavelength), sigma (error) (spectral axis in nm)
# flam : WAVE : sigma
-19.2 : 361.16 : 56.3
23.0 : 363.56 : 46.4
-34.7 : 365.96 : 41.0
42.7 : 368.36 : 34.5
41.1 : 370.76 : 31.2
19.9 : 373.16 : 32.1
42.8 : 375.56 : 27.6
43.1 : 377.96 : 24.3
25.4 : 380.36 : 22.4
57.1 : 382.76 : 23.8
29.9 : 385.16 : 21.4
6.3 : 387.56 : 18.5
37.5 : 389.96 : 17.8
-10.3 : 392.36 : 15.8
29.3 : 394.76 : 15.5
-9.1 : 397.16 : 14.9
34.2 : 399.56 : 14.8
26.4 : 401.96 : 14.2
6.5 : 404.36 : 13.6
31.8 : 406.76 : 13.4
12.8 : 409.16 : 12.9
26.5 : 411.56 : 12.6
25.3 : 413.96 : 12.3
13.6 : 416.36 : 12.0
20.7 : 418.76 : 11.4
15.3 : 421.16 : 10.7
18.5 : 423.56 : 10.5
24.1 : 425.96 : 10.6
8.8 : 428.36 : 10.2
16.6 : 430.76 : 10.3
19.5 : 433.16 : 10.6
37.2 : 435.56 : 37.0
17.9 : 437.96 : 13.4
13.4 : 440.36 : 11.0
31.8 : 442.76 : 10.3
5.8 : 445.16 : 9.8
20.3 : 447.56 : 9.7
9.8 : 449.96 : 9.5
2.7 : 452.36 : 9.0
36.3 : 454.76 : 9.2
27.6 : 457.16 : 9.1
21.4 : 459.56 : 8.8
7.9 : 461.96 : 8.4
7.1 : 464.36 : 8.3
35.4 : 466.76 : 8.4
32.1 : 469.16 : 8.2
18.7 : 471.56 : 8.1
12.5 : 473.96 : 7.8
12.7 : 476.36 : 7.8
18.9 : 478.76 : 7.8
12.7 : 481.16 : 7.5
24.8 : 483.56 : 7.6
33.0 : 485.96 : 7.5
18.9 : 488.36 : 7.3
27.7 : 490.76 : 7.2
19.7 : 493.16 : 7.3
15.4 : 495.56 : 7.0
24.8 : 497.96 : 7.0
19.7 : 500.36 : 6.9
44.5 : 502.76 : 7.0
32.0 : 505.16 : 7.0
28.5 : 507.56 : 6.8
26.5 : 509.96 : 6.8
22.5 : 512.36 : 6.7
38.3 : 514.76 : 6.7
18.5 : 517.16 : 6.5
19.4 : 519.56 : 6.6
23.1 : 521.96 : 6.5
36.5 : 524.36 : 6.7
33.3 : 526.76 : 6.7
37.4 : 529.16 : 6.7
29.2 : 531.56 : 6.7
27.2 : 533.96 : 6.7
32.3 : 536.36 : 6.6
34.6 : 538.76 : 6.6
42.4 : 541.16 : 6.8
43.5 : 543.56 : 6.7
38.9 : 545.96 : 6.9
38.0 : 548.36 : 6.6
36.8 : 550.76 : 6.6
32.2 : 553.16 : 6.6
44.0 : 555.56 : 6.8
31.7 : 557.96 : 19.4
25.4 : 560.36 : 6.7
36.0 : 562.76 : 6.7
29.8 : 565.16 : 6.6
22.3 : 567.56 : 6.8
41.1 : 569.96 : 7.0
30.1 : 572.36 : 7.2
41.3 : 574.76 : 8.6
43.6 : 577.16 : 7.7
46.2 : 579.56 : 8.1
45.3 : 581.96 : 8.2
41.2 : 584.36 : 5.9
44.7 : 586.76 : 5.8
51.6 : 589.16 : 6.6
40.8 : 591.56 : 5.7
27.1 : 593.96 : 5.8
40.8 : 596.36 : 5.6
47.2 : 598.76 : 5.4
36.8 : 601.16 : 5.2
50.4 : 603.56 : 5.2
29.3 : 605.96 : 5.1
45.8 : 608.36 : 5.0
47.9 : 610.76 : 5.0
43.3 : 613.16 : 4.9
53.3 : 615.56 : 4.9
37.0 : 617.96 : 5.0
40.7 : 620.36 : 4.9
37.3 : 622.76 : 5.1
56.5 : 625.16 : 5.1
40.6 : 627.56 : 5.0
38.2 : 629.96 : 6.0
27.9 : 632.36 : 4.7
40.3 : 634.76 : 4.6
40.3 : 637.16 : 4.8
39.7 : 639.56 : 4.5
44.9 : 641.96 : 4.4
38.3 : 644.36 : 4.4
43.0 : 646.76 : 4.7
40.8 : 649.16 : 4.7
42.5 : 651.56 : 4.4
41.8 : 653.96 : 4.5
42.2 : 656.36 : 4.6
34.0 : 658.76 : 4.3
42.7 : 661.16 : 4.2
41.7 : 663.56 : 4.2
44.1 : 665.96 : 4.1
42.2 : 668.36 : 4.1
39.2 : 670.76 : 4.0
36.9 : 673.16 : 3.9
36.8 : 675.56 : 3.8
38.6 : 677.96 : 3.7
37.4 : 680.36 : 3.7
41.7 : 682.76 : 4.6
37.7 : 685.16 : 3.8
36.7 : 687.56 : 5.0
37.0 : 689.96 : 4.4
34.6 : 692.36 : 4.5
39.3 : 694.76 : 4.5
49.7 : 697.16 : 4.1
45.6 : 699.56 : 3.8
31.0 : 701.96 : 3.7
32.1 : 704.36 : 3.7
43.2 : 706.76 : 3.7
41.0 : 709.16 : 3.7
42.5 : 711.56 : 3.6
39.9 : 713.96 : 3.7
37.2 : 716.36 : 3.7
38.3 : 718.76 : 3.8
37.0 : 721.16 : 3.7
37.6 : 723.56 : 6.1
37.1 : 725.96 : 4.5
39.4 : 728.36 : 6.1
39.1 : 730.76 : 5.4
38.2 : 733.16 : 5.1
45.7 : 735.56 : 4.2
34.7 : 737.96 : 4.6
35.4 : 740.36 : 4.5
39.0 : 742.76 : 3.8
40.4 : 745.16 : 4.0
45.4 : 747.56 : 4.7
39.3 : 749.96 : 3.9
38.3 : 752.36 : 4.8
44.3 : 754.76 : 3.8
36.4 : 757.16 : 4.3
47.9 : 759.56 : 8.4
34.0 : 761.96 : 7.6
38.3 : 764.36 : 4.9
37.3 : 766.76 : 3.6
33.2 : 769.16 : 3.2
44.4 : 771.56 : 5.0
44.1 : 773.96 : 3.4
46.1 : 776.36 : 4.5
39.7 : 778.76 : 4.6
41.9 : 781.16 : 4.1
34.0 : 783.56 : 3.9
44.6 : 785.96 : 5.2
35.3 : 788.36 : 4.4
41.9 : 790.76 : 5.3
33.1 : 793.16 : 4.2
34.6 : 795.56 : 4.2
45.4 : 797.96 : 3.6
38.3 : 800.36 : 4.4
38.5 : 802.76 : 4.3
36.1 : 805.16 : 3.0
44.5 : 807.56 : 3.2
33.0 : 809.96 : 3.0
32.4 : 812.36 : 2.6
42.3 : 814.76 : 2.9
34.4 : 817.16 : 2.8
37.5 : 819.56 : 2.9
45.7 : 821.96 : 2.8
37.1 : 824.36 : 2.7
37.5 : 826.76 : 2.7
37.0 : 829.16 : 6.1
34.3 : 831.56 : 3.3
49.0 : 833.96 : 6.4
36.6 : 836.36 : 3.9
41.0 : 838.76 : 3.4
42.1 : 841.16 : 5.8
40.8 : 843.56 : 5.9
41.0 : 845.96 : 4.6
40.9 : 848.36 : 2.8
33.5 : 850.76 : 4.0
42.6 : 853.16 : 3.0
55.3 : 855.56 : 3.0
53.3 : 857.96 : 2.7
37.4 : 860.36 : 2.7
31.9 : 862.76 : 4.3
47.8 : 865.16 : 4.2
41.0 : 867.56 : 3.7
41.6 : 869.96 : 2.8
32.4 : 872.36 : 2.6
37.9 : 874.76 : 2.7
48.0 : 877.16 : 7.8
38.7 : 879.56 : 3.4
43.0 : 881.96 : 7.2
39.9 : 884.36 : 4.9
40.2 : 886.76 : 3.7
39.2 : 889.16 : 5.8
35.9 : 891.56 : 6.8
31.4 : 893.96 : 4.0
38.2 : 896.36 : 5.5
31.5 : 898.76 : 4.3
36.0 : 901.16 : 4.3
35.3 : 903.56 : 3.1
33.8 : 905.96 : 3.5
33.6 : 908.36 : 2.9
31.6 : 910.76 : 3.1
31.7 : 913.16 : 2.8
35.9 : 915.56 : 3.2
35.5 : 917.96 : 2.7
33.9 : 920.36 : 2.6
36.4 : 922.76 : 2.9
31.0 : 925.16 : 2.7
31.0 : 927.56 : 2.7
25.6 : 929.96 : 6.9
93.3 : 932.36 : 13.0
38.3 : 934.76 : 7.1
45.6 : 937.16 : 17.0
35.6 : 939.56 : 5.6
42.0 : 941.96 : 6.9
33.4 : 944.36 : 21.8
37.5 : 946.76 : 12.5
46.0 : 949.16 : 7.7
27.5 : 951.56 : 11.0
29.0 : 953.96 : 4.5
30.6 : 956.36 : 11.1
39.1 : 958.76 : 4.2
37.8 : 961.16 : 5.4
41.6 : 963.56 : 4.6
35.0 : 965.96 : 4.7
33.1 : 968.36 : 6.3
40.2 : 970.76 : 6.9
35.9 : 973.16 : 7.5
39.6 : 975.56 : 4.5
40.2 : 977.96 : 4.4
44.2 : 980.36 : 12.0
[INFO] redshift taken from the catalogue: 0.30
